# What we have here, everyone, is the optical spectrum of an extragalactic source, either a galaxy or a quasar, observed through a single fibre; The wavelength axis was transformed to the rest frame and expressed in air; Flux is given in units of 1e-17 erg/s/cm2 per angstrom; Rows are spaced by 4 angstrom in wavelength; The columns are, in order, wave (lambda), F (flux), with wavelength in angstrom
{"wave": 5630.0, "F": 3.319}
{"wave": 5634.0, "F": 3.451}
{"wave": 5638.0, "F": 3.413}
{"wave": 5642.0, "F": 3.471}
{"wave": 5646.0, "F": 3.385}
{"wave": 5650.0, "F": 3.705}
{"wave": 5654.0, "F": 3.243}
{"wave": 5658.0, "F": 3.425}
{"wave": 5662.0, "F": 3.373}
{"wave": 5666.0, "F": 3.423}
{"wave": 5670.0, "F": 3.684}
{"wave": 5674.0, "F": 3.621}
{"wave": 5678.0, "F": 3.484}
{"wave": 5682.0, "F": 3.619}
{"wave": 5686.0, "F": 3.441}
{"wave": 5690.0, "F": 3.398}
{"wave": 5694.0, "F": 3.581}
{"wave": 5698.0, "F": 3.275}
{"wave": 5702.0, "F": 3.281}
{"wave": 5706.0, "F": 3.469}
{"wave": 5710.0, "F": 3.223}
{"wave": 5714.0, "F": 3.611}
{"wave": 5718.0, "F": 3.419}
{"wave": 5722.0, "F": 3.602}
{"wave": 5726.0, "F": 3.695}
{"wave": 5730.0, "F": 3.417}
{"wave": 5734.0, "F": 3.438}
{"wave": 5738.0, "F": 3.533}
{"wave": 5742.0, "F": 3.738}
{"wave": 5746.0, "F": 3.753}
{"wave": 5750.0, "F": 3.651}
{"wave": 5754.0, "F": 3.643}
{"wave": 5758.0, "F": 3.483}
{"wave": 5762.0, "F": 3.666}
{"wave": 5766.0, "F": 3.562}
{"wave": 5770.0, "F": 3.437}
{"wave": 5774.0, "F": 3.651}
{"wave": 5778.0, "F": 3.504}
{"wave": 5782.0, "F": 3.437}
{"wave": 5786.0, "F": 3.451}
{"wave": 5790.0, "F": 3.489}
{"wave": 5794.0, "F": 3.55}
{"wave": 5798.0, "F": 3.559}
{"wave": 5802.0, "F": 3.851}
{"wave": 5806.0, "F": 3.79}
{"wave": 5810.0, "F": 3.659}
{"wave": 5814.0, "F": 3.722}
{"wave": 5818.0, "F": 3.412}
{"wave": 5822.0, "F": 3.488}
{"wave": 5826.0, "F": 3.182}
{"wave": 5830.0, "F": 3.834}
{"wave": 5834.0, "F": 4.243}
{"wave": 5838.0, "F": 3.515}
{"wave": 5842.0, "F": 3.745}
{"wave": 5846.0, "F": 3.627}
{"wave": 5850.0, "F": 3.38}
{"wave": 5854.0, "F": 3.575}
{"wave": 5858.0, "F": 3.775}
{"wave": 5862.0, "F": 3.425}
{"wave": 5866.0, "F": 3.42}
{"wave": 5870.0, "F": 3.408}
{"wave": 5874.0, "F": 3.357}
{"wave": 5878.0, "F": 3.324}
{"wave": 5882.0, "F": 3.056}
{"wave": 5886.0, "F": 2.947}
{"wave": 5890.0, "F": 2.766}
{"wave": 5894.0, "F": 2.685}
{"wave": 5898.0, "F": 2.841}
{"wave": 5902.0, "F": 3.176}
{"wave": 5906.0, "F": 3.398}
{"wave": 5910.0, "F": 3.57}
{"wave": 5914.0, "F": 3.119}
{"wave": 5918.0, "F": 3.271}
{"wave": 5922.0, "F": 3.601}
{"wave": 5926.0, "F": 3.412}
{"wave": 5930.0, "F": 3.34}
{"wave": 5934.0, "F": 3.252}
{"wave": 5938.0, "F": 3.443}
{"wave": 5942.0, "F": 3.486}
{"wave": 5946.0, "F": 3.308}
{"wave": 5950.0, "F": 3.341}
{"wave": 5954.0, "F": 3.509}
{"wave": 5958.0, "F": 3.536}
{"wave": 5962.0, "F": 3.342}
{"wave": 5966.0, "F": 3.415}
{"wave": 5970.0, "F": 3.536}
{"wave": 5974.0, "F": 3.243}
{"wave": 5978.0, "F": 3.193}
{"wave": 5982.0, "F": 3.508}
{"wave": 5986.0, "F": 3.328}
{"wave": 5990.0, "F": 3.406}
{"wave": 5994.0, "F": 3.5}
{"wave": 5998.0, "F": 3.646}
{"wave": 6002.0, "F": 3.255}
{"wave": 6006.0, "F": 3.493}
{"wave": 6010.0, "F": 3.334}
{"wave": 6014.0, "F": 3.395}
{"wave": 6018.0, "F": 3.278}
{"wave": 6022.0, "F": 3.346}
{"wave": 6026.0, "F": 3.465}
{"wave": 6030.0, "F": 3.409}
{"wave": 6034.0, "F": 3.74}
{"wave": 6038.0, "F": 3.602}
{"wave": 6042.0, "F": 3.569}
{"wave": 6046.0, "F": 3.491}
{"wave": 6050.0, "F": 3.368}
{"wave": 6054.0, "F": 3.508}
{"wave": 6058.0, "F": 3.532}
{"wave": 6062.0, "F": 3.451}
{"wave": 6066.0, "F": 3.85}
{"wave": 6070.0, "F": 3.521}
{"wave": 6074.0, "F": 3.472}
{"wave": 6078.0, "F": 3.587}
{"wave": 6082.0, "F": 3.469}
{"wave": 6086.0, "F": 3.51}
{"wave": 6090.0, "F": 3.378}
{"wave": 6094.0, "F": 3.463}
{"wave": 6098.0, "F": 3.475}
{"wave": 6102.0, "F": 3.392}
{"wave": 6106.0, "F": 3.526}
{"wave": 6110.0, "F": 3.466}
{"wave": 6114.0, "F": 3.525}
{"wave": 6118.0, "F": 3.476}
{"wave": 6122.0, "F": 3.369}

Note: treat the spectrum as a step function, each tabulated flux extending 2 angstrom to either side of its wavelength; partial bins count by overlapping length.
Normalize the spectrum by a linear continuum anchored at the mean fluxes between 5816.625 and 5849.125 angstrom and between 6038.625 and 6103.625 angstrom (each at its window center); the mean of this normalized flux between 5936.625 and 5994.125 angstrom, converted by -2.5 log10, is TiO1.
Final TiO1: 0.05 mag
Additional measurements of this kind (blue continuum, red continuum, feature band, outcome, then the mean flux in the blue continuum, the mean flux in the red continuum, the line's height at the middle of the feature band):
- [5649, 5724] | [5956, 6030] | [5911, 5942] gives 0.02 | 3.46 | 3.4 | 3.41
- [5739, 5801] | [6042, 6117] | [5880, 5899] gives 0.23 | 3.58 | 3.5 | 3.55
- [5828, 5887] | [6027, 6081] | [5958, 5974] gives 0.03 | 3.52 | 3.54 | 3.53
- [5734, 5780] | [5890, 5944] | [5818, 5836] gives -0.06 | 3.59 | 3.26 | 3.45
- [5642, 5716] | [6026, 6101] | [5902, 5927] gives 0.04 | 3.46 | 3.52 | 3.5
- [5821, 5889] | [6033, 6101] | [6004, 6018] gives 0.04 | 3.48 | 3.52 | 3.51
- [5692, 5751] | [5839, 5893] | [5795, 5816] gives -0.09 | 3.51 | 3.36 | 3.42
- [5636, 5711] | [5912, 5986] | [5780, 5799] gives -0.02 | 3.45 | 3.38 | 3.42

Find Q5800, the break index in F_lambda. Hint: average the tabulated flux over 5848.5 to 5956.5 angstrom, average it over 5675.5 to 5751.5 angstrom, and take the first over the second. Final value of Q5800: 0.9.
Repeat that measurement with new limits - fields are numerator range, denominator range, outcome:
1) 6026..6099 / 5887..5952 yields 1.08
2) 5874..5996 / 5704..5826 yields 0.93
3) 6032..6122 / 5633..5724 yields 1.02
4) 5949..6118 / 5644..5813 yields 0.98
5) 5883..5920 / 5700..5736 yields 0.89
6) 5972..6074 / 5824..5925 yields 1.03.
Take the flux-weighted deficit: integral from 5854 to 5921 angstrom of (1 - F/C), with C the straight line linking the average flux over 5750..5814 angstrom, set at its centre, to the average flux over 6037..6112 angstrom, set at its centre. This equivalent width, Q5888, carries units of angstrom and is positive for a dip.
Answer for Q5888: 6.1 angstrom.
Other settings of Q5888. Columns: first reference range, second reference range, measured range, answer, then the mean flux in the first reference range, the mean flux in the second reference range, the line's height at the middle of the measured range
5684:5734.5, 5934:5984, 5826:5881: -2.3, 3.45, 3.4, 3.42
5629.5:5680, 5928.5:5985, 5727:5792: -2.2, 3.47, 3.39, 3.44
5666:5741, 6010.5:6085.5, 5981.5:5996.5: 0.3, 3.49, 3.5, 3.5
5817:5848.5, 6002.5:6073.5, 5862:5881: 1.3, 3.63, 3.49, 3.61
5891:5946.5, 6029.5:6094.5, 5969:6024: 0.4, 3.27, 3.53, 3.41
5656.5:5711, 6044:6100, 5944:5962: 0.4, 3.45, 3.51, 3.49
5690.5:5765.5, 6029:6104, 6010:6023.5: 0.7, 3.52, 3.52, 3.52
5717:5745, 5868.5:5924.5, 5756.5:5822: -2.8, 3.56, 3.18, 3.43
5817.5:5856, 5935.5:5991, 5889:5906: 2.8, 3.61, 3.4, 3.51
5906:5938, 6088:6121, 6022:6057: -0.8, 3.37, 3.46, 3.43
